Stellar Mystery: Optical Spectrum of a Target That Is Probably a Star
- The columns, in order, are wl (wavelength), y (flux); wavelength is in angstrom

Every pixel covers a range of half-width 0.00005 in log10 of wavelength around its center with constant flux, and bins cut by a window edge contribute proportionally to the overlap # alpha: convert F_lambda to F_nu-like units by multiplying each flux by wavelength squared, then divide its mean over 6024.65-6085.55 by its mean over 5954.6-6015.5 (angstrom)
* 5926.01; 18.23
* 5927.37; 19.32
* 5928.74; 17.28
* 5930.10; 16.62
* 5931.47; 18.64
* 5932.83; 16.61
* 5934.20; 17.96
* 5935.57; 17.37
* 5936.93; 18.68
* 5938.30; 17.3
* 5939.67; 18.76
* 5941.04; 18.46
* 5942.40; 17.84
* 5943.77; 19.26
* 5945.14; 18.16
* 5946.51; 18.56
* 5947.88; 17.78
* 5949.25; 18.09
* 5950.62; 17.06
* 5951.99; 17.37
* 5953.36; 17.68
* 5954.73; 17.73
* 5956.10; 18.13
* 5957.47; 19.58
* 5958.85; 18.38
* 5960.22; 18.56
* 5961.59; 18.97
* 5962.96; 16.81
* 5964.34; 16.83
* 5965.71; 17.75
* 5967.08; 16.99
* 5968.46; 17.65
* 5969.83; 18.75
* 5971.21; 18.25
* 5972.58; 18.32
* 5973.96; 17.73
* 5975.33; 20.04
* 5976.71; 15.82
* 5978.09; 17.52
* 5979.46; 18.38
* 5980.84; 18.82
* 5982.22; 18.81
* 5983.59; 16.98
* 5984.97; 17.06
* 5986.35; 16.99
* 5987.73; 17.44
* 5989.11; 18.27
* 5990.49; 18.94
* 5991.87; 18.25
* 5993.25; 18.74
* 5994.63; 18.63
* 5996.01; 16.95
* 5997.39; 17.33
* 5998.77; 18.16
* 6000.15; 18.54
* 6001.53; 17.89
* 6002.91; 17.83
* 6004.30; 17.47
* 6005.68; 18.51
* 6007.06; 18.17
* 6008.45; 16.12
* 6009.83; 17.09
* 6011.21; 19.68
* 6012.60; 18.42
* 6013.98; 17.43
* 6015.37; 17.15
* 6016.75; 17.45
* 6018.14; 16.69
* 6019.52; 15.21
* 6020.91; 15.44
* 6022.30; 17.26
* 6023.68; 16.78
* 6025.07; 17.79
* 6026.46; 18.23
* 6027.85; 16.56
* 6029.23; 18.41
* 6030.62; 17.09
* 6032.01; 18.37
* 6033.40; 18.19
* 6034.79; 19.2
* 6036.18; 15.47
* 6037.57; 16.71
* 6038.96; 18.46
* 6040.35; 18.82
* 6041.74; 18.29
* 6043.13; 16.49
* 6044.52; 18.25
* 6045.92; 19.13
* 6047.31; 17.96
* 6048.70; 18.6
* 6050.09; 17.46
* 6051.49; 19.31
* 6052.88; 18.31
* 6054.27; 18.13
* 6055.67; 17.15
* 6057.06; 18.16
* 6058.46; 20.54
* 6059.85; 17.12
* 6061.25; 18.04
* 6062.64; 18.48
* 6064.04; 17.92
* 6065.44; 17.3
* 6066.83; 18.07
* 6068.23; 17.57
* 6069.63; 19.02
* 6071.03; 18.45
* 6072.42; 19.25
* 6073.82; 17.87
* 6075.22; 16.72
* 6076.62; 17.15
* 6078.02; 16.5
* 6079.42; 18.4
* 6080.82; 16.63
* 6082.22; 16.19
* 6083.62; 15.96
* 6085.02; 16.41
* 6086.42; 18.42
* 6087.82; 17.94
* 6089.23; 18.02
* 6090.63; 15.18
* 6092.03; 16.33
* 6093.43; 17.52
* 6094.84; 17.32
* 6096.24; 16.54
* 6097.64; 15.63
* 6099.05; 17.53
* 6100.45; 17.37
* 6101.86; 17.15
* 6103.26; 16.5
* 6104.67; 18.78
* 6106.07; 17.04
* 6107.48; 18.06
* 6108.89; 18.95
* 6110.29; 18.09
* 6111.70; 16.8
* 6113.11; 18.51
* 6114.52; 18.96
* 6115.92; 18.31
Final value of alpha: 1.02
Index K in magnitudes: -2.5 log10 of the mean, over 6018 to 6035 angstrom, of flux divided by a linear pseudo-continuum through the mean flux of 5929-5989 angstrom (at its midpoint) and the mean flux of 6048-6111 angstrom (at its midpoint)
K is 0.028 mag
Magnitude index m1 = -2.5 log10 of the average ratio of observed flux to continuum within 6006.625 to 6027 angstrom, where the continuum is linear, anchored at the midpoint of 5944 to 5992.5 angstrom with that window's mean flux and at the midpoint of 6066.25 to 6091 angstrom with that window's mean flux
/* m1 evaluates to 0.03 mag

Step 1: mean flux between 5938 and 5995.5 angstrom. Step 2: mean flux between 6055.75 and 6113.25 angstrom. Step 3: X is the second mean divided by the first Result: 1.0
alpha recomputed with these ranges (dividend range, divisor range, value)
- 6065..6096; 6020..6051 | 1.00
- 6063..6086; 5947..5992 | 1.01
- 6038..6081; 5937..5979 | 1.04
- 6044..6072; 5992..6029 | 1.06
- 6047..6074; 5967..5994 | 1.04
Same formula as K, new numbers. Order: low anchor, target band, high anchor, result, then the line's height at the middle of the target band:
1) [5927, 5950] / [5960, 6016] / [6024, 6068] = 0.01 mag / 18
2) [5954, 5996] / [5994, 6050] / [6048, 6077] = 0.03 mag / 18.1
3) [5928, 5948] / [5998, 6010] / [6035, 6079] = 0.01 mag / 18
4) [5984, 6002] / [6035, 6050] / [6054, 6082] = 0.00 mag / 17.9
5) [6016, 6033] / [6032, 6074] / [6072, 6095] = -0.06 mag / 17.1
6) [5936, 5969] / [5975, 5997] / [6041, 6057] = 0.01 mag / 18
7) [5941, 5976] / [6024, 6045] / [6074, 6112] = -0.01 mag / 17.6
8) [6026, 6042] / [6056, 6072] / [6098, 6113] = -0.03 mag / 17.7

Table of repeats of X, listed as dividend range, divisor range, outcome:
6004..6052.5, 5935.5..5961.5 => 0.97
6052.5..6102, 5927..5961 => 0.97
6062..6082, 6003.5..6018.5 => 1.01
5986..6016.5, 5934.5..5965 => 0.99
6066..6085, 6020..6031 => 1.02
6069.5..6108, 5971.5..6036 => 0.97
